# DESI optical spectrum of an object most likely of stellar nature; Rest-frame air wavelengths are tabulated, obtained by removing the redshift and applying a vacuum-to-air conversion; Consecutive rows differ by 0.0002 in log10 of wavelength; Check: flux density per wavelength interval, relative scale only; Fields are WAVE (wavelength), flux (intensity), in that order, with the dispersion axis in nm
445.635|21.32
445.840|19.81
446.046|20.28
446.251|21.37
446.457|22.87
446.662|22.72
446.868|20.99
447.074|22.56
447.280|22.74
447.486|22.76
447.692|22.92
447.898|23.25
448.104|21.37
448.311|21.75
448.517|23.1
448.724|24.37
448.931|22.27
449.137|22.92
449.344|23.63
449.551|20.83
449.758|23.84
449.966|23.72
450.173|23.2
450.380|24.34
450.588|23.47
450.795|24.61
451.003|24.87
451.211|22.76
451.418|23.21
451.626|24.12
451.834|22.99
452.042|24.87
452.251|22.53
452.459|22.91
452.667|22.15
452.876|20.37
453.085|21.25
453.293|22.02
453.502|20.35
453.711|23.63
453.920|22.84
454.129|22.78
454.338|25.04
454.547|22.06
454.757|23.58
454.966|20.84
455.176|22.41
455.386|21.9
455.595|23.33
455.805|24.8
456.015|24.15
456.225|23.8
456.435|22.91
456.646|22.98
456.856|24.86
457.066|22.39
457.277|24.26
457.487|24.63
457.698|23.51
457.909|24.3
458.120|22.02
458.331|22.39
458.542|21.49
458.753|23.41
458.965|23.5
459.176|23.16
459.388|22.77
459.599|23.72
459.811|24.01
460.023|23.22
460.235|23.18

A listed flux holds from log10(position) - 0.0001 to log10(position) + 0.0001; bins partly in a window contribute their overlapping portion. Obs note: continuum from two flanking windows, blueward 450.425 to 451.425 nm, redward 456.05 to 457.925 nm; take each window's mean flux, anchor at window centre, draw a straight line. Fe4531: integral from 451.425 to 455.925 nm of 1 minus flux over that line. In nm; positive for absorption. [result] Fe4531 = 0.21 nm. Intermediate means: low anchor 23.9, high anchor 23.7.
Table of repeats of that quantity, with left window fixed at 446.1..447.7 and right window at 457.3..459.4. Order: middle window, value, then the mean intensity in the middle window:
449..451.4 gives -0.10 nm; 23.5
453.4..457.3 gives -0.02 nm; 23.1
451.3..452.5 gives -0.04 nm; 23.5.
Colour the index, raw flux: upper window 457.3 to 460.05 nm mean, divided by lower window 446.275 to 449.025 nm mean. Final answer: 1.03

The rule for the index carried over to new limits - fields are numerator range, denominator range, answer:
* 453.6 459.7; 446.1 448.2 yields 1.04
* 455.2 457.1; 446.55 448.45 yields 1.05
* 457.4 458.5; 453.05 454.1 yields 1.05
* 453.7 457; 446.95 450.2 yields 1.02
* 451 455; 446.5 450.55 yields 1.00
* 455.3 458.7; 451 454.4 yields 1.03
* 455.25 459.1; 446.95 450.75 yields 1.02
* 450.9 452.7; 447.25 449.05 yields 1.03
